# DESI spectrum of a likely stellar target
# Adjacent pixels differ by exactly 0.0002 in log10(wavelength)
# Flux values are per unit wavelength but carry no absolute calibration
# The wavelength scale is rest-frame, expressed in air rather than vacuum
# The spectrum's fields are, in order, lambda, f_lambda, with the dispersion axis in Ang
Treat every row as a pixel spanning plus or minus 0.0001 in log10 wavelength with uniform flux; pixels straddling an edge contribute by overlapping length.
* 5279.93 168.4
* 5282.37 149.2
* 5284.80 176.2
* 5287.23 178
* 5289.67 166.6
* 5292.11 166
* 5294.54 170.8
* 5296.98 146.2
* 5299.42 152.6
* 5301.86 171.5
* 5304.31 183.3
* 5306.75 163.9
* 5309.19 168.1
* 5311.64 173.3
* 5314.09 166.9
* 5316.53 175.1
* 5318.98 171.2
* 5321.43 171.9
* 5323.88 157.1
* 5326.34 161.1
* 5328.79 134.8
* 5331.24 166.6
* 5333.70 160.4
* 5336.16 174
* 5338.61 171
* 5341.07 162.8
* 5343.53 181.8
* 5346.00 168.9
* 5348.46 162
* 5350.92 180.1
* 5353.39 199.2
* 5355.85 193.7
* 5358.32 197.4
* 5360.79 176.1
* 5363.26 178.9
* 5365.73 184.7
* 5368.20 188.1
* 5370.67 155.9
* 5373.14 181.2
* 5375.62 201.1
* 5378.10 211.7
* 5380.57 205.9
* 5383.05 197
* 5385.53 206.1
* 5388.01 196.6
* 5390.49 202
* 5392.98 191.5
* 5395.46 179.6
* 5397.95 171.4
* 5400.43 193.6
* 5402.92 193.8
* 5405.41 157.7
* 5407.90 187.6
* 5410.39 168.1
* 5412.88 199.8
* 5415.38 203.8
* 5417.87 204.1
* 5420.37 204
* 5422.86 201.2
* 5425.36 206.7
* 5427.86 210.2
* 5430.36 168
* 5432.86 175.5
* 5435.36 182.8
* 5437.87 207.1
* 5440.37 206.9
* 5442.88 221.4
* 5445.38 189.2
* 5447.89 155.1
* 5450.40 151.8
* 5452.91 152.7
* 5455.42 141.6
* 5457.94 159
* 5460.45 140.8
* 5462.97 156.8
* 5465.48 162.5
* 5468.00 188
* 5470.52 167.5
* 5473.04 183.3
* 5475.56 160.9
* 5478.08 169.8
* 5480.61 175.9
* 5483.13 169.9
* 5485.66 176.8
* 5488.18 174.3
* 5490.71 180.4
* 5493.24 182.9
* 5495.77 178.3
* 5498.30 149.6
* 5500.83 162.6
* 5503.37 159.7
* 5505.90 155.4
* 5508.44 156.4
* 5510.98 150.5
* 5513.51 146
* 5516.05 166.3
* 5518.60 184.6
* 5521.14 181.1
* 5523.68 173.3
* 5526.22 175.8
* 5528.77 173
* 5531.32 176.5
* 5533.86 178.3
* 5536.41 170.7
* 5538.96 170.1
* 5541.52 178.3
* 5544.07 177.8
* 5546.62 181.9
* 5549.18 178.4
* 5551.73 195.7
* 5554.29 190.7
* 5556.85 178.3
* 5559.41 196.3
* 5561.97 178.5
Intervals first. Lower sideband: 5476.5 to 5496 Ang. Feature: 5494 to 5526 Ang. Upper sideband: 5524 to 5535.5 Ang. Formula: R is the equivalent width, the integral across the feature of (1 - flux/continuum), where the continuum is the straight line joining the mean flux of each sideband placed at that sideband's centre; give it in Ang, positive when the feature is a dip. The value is 2.1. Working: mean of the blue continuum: 176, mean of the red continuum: 176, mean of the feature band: 164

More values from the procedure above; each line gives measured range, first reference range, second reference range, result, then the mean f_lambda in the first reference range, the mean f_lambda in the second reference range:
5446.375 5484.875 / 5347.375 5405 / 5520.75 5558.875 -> 4.32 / 189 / 179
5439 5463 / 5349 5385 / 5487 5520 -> 0.87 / 189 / 165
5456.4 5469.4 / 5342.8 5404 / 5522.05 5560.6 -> 1.59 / 188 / 180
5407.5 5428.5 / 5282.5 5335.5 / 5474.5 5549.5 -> -3.79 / 166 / 170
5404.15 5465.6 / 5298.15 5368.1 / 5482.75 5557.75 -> -3.08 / 172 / 172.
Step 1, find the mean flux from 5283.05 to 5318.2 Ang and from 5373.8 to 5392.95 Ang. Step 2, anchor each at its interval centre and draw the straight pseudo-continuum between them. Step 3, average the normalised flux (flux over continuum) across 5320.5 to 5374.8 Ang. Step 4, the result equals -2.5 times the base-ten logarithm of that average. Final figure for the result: 0.084 mag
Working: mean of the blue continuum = 168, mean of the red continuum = 201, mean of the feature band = 173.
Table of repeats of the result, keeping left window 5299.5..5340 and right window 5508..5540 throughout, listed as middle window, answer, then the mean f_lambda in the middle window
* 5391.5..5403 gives -0.109 mag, 185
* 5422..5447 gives -0.166 mag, 196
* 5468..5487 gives -0.026 mag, 173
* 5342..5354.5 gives -0.068 mag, 178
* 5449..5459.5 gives 0.120 mag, 151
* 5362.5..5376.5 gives -0.087 mag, 181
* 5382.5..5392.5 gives -0.191 mag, 200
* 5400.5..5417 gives -0.112 mag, 186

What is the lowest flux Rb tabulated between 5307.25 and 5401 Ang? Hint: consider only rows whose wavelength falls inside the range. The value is 134.8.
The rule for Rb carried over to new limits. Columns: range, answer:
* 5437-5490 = 140.8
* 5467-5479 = 160.9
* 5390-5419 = 157.7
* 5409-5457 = 141.6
